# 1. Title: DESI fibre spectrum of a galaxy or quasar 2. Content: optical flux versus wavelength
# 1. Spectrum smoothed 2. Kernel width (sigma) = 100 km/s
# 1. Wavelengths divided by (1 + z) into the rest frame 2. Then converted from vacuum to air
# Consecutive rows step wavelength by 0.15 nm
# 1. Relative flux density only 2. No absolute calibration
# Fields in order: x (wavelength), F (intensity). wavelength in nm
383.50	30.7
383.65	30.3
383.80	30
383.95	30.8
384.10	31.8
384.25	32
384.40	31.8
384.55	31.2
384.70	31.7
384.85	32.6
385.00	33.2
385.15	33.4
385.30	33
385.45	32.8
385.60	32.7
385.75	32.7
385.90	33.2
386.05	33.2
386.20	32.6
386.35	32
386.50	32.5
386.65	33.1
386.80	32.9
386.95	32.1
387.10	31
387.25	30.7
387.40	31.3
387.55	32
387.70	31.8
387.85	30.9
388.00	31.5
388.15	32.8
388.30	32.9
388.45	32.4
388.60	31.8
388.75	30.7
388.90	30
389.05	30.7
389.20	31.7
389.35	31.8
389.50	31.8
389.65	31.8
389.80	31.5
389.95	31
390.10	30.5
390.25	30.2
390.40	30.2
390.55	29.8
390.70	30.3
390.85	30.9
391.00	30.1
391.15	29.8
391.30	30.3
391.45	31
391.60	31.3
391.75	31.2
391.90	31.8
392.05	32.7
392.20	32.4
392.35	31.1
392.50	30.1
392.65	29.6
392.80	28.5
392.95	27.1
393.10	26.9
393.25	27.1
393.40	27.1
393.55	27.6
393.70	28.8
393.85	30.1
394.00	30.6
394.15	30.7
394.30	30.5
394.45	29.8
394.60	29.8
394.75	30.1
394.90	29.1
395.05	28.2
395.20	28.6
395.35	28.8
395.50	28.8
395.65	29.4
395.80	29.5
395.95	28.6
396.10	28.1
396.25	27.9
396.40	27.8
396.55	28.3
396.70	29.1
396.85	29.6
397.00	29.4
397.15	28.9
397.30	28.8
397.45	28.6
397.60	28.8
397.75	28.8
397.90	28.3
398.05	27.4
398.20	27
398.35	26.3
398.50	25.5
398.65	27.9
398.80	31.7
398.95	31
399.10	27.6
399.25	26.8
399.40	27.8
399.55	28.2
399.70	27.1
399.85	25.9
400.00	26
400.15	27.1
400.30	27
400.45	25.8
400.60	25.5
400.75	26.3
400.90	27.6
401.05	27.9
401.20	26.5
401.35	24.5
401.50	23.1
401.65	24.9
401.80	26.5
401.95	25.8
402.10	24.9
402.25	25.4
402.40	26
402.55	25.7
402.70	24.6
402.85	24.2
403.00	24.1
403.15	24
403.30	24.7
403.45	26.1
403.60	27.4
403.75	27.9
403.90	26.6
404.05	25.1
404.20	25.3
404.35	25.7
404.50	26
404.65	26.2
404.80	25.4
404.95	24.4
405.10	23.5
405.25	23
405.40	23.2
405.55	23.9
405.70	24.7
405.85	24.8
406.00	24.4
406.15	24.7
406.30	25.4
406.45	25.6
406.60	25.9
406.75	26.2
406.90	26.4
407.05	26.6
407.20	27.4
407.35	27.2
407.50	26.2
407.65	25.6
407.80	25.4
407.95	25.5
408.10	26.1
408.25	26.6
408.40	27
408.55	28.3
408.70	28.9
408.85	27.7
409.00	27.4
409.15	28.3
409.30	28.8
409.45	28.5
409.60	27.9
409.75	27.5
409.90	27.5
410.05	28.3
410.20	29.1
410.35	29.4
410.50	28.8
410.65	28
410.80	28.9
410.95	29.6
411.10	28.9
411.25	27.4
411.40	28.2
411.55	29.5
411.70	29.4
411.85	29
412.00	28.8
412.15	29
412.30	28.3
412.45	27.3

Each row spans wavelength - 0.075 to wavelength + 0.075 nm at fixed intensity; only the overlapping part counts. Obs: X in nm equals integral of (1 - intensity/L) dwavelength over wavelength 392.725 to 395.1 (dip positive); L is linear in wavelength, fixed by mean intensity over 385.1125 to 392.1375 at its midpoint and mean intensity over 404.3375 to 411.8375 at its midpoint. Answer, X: 0.112 nm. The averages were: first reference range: 31.6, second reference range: 26.8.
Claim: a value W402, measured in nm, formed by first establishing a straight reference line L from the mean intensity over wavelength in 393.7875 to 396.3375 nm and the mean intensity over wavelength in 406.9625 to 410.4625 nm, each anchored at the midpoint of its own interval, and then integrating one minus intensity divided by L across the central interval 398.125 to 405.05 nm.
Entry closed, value 0.54 nm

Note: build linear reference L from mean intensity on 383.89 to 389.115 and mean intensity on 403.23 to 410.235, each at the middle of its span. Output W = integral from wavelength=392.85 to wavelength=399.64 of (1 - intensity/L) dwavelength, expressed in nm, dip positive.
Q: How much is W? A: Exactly 0.15 nm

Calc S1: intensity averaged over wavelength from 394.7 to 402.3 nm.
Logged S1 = 27.6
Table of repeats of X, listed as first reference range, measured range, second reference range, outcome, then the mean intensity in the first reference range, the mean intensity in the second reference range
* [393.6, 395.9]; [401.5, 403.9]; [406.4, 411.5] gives 0.249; 29.5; 27.5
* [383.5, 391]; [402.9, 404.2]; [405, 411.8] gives 0.108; 31.7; 26.9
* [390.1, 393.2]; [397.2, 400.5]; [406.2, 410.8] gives 0.142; 30.2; 27.3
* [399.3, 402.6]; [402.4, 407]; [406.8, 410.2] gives 0.262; 26.2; 27.3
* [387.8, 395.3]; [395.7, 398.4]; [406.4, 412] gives 0.099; 30.3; 27.7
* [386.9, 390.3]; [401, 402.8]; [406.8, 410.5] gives 0.209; 31.4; 27.4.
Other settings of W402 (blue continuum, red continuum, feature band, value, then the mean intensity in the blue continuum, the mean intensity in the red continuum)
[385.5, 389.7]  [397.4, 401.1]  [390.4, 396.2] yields 0.03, 32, 27.5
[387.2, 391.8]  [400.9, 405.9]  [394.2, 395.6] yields -0.02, 31.1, 25.2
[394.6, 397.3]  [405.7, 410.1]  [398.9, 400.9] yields 0.08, 28.9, 26.7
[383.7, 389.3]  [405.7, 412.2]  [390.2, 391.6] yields 0.03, 32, 27.4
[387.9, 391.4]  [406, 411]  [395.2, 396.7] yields 0.06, 31.1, 27.2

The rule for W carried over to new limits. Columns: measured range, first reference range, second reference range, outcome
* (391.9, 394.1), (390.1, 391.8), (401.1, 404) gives 0.02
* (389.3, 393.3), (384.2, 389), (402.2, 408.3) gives 0.01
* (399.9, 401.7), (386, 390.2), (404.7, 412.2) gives 0.17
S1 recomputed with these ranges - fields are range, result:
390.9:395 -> 29.8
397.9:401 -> 27.3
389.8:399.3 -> 29.3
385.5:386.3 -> 32.8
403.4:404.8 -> 26.2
